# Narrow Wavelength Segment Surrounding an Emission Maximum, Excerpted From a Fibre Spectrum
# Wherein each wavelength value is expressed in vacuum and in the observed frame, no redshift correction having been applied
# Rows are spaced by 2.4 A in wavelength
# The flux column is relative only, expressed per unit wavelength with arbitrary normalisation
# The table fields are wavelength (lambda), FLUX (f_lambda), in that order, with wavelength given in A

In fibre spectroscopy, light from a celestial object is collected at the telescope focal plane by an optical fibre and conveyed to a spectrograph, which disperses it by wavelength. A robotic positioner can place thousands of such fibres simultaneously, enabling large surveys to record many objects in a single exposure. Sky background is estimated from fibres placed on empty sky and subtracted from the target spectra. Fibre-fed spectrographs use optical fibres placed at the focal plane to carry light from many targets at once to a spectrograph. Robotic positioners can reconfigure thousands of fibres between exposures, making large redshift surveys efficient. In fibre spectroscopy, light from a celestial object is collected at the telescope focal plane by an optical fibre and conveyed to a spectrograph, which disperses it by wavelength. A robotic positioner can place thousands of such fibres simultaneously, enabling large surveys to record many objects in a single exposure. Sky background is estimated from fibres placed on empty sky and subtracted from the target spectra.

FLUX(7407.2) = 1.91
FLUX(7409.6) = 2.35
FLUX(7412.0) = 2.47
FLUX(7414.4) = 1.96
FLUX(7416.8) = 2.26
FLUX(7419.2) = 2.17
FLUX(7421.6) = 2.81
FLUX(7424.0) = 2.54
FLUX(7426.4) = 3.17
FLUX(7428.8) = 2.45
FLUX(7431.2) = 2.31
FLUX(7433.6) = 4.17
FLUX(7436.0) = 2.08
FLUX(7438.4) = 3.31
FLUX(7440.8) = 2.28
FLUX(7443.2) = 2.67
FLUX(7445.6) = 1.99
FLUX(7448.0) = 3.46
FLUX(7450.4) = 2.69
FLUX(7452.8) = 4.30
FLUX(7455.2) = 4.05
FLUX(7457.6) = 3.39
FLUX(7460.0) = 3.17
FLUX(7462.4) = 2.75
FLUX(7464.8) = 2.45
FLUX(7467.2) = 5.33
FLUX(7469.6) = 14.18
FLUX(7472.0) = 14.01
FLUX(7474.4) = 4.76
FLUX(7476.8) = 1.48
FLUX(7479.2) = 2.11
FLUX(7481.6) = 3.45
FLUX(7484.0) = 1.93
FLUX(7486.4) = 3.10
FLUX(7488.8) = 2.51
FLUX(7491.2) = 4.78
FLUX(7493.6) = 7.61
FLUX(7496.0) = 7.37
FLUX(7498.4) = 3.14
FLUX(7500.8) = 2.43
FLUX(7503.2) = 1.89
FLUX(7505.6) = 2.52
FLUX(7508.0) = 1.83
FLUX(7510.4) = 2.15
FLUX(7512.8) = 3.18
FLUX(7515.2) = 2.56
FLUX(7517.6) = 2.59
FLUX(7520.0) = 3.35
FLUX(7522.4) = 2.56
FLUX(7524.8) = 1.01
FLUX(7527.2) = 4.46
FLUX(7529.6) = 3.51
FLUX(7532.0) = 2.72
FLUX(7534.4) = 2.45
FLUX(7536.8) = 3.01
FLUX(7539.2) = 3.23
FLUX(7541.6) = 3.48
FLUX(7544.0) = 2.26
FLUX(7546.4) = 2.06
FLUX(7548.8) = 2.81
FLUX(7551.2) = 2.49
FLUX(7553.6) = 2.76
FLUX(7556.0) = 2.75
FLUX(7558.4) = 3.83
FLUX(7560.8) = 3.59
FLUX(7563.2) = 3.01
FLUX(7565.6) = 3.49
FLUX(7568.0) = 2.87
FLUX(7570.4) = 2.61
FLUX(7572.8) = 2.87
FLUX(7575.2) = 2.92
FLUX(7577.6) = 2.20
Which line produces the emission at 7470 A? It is H-alpha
